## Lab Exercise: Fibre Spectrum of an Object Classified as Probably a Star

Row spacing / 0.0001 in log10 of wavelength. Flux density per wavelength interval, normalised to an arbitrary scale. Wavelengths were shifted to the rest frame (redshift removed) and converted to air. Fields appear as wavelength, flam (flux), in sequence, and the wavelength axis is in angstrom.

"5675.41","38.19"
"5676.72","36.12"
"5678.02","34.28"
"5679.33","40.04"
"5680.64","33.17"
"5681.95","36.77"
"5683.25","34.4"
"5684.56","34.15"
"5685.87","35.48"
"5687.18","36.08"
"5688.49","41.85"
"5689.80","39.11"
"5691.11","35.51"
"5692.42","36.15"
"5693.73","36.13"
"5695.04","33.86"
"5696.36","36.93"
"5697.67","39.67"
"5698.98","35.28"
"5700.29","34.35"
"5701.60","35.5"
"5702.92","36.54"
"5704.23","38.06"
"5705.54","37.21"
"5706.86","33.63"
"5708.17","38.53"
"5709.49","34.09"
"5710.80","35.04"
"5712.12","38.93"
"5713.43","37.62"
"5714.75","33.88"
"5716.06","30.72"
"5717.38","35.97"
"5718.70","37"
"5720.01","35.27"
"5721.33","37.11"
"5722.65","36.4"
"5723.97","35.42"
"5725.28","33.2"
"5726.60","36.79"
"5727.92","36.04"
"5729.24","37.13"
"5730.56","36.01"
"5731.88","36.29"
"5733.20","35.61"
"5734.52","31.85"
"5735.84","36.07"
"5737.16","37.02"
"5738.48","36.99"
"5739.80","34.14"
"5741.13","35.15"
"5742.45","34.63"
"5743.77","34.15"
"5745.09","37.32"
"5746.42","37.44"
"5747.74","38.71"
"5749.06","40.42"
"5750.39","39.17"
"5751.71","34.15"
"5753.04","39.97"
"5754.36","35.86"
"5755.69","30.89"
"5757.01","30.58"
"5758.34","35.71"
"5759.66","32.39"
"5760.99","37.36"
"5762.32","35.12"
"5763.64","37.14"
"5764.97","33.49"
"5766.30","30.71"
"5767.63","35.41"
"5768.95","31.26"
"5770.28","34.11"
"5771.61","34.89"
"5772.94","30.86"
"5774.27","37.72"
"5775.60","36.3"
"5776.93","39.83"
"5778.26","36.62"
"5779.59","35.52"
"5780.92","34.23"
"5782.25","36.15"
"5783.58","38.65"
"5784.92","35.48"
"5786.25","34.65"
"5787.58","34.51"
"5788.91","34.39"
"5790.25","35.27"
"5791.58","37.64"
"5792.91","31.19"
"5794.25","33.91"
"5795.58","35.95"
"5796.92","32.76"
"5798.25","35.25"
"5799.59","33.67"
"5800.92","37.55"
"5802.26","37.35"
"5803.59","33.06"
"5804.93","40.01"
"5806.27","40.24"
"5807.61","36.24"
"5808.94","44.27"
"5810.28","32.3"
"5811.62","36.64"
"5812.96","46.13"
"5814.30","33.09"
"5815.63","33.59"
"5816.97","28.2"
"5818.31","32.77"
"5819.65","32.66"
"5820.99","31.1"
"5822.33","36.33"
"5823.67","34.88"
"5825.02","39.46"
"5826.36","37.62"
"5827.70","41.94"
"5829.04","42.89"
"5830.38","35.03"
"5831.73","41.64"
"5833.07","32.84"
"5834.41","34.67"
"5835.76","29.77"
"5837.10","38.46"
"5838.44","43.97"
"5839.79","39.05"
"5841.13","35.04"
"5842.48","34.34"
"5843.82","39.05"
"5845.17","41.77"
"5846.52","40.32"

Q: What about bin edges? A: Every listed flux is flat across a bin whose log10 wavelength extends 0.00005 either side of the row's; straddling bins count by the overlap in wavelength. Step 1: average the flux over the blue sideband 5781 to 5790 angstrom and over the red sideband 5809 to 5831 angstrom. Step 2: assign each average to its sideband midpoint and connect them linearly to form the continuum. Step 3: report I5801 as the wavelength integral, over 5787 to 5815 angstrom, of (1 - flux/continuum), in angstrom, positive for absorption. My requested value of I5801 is -0.4 angstrom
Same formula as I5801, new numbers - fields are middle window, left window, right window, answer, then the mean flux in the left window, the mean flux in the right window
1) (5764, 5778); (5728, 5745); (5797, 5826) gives 0.4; 35.5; 35.9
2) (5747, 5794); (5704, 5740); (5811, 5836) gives 0.7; 35.8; 36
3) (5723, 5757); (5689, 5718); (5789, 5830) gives 0.1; 36.1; 36.1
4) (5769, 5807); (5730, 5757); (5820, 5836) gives 0.8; 36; 36.6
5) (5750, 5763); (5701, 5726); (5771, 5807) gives 0.3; 35.8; 35.7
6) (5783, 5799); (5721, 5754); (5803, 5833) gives 0.7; 36.3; 36.7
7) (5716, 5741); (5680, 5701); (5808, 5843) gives 0.4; 36.2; 36.5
